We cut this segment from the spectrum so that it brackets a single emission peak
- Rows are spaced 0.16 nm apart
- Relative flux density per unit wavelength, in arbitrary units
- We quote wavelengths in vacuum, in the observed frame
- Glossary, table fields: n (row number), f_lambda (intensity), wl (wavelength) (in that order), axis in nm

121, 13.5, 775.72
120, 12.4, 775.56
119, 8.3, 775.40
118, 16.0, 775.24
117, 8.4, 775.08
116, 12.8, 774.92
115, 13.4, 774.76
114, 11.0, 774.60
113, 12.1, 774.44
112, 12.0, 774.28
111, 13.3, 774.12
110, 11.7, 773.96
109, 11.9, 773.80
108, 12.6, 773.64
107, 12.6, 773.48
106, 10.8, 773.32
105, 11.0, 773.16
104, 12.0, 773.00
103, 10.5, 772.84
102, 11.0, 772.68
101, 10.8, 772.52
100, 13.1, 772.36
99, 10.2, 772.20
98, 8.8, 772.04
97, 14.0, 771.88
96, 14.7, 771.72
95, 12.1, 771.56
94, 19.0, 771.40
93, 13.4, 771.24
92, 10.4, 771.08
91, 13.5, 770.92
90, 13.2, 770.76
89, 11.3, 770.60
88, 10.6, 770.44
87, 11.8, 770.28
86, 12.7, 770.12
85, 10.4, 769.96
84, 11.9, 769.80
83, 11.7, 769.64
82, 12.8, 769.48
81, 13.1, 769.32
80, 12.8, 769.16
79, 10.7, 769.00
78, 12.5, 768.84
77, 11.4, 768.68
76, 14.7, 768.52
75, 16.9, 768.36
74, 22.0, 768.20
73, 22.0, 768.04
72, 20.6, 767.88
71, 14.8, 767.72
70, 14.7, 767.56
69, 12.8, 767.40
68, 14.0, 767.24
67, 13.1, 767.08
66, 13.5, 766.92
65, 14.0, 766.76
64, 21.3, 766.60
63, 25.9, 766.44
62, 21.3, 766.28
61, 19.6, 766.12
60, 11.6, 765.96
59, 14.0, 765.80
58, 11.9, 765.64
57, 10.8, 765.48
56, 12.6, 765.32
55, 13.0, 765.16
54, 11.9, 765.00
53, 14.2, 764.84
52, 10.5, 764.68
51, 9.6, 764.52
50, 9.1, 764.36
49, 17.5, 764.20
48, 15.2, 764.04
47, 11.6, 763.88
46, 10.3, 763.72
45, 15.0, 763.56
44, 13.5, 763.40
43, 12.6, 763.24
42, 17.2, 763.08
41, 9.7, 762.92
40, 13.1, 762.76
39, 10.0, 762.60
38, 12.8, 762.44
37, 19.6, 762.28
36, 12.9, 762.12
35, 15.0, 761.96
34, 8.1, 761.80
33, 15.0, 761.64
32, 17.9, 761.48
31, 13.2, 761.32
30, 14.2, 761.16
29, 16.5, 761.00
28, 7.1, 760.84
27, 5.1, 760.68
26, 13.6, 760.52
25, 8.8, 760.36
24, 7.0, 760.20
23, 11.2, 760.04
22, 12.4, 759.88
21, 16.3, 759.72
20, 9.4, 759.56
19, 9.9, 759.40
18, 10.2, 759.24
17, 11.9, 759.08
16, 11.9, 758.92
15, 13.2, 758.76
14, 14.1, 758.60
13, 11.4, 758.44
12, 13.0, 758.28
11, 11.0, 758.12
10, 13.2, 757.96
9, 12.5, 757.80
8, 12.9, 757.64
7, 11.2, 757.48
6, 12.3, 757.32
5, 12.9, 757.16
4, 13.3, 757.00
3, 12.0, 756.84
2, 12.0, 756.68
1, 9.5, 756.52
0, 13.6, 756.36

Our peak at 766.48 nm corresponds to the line [S II]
